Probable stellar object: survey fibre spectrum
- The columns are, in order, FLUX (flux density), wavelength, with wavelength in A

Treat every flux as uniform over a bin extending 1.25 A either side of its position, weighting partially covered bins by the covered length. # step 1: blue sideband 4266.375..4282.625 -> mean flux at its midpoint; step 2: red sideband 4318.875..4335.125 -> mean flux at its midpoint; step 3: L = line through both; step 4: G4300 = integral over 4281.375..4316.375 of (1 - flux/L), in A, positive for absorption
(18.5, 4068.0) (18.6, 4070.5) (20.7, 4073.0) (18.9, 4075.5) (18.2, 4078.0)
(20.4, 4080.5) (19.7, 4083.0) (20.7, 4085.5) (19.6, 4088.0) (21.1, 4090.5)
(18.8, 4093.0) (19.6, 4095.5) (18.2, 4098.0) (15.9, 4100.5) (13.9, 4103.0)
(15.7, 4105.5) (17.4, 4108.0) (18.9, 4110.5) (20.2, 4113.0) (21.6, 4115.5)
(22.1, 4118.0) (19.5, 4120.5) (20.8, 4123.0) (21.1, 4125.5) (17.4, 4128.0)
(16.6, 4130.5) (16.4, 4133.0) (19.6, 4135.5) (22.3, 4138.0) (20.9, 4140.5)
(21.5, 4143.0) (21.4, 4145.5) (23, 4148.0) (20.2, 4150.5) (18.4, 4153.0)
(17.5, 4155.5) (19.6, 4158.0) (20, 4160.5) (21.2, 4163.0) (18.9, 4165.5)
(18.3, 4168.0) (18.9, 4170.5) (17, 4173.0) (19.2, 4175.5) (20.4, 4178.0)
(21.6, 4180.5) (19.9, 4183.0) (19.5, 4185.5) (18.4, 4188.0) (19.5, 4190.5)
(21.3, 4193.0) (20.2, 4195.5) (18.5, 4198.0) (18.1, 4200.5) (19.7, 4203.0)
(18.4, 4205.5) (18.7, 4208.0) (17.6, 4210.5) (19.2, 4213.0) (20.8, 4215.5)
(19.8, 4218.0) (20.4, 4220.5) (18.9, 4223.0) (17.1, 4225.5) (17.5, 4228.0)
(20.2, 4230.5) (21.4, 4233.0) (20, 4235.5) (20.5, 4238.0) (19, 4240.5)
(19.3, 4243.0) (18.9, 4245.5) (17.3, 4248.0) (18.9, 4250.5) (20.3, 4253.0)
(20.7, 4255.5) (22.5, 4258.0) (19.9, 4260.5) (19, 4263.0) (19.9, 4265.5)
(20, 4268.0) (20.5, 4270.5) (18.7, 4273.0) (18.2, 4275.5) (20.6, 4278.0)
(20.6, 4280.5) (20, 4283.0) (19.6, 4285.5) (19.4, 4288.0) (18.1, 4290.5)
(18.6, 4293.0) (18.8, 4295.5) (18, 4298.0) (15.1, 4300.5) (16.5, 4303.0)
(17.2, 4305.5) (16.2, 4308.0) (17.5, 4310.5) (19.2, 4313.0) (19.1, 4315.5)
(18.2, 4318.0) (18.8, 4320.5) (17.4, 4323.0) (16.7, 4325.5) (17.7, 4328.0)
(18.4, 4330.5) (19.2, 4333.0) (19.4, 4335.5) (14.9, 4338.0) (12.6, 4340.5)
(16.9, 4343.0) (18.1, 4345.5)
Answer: 1.7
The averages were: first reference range 19.8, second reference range 18.1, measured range 18.1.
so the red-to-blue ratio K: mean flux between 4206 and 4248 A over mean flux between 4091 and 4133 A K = 1.04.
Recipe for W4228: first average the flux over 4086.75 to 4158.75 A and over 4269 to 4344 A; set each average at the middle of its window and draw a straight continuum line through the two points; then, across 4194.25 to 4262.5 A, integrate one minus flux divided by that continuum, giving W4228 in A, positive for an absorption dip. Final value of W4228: -3.0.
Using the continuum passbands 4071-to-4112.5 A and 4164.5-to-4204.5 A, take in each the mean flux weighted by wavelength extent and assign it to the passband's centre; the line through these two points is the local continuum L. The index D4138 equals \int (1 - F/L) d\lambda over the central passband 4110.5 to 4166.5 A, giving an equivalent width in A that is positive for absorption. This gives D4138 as -3.0 A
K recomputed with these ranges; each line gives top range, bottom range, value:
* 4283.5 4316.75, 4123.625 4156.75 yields 0.91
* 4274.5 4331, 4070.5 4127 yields 0.95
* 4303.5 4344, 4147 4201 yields 0.89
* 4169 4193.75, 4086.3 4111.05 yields 1.09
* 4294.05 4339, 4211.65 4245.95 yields 0.91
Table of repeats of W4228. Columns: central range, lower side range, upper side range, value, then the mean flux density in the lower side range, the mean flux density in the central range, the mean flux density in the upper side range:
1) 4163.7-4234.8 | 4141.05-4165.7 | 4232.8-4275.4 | 2.6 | 20.2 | 19.3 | 19.7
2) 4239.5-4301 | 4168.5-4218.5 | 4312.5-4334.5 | -2.0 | 19.3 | 19.3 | 18.3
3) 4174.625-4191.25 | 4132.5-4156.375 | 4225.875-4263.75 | 0.2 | 20.3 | 19.8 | 19.6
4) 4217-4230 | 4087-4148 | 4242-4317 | 0.2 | 19.3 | 18.8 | 18.9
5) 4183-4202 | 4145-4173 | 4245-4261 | 0.3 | 19.6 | 19.4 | 19.8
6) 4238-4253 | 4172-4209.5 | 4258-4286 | 0.6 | 19.4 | 19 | 19.9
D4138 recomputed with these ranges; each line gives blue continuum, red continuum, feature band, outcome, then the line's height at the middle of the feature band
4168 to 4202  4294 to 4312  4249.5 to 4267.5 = -2.2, 18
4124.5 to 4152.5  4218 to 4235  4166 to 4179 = 0.7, 19.7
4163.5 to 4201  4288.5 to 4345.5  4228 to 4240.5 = -0.9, 18.7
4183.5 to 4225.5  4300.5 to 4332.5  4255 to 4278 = -2.0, 18.4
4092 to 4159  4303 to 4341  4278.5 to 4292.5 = -1.3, 17.9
